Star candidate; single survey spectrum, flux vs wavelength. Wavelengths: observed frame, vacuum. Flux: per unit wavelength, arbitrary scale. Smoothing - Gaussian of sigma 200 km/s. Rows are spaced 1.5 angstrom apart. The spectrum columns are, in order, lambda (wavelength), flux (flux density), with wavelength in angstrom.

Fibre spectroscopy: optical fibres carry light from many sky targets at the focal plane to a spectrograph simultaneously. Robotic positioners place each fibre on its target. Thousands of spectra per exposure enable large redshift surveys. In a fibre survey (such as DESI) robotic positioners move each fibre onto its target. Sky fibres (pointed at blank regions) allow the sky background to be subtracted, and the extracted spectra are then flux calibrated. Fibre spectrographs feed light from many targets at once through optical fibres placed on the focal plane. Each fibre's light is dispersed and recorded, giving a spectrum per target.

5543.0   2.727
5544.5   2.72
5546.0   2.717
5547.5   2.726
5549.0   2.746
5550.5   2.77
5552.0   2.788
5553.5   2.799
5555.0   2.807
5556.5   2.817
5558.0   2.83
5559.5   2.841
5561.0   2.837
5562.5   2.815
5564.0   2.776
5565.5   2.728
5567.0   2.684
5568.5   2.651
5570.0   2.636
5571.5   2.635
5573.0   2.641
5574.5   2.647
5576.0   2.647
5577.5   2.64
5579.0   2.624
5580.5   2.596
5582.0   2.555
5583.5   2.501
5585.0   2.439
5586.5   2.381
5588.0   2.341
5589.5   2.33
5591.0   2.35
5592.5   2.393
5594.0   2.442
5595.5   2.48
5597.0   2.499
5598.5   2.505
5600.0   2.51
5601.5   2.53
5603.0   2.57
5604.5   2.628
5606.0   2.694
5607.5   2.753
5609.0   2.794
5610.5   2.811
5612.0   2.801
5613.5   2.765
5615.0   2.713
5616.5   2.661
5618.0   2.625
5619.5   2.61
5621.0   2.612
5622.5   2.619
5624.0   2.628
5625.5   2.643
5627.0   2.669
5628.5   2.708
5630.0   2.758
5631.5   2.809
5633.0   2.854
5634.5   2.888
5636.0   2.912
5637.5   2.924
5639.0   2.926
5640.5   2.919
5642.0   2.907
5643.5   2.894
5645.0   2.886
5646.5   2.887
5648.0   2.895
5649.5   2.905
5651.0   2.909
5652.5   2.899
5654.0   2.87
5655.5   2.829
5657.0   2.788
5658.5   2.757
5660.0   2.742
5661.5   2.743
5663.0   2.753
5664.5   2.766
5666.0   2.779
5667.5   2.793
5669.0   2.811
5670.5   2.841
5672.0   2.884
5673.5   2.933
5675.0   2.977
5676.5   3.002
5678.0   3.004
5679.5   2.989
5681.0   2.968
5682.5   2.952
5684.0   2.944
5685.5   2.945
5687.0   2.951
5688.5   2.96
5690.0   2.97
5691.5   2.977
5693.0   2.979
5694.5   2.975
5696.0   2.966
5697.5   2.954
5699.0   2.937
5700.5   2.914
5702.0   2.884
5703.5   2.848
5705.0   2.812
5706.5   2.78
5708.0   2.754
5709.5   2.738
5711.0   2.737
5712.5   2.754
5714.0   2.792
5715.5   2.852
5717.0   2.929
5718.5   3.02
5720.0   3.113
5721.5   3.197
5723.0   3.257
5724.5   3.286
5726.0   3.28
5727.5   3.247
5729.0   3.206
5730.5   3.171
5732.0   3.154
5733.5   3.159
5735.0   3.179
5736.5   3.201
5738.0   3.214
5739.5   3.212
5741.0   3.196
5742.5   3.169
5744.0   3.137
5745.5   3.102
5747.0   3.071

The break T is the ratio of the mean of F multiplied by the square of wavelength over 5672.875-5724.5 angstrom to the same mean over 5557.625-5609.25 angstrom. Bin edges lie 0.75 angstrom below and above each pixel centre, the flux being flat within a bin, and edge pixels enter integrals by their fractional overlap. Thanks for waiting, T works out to 1.2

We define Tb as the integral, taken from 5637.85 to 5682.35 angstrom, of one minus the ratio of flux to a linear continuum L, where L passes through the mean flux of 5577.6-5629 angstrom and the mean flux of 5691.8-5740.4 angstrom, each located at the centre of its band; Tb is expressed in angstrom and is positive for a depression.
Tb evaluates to -1.2 angstrom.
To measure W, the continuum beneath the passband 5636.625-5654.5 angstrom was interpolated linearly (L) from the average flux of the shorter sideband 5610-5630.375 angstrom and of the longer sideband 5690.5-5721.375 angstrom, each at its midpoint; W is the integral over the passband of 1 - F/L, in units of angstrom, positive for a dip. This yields -1.0 angstrom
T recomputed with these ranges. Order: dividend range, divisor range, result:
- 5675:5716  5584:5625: 1.16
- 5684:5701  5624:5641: 1.08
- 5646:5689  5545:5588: 1.11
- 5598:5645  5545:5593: 1.05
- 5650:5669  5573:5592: 1.15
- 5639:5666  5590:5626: 1.11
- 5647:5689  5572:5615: 1.15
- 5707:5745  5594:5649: 1.17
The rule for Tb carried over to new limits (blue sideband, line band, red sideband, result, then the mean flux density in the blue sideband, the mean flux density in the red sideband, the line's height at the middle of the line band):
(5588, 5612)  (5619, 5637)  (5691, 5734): -0.5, 2.55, 2.99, 2.66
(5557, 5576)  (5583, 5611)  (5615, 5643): 2.3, 2.72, 2.76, 2.74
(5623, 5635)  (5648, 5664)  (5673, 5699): 0.1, 2.74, 2.97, 2.85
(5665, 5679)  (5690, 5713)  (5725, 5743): 1.3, 2.89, 3.2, 3.04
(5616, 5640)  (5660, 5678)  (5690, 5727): 0.0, 2.74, 2.95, 2.85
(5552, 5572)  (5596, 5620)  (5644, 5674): 1.2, 2.76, 2.83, 2.8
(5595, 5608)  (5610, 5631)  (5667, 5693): -0.2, 2.57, 2.94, 2.66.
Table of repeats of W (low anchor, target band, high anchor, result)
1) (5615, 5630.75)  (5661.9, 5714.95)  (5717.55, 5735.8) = 1.8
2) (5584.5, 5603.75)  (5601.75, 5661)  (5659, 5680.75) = -2.9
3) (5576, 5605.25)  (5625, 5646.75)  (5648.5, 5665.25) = -1.0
